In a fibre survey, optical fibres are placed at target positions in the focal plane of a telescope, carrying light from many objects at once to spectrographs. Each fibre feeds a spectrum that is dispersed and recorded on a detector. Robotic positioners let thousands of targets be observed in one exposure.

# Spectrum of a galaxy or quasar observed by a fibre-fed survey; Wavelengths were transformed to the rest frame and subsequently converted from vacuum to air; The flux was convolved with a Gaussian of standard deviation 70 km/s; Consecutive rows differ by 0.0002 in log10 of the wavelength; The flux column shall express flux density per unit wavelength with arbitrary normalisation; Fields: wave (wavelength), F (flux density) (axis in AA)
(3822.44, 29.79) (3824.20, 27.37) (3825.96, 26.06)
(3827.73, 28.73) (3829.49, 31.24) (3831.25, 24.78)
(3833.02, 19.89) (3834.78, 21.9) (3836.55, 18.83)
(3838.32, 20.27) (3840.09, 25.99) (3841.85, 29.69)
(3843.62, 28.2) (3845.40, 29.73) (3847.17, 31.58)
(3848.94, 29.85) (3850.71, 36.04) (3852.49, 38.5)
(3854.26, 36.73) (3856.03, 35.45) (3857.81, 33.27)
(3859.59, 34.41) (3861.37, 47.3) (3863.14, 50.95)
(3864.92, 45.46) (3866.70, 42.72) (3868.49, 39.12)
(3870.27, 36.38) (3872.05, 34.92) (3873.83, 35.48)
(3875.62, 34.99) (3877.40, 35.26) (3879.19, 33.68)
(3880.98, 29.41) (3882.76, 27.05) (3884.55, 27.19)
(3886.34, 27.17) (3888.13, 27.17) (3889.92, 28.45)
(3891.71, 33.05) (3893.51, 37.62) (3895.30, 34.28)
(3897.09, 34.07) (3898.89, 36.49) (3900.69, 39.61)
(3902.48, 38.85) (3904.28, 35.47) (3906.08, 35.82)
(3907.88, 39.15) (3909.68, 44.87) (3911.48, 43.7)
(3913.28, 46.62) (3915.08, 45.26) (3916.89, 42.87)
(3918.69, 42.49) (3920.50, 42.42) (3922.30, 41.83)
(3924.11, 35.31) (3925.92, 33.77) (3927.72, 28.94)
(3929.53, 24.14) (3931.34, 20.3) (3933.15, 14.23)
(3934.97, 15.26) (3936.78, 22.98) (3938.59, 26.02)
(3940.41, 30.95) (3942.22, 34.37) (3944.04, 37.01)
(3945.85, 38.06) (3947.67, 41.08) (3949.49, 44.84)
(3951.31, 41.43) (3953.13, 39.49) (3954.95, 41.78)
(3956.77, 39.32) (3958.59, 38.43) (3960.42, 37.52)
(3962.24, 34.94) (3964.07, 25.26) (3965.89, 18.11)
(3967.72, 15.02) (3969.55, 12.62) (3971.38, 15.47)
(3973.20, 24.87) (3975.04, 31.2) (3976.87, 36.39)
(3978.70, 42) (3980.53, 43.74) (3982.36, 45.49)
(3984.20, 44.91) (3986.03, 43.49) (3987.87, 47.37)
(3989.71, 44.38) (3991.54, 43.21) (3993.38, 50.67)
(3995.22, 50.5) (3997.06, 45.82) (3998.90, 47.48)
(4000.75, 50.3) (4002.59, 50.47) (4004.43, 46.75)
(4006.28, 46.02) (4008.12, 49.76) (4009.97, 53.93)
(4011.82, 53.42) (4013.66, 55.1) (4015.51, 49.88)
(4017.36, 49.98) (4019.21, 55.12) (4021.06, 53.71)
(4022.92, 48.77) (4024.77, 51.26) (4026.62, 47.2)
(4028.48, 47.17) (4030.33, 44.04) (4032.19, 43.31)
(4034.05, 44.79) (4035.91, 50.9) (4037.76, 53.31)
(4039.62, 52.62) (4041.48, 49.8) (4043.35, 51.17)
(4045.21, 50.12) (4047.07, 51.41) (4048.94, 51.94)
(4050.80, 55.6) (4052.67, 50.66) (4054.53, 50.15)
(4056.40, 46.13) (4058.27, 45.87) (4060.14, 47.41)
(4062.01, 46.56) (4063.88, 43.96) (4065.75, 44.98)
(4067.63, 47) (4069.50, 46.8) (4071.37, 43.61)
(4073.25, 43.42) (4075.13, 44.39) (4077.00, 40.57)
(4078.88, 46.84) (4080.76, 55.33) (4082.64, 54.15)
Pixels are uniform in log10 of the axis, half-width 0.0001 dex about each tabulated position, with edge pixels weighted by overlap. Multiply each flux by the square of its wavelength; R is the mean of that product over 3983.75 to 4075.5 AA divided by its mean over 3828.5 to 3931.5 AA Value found 1.52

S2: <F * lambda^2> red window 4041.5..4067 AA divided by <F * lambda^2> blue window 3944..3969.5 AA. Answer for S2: 1.5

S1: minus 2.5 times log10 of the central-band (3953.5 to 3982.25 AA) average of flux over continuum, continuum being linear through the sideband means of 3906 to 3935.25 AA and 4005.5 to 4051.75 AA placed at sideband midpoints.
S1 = 0.33 mag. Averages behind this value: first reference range 35.5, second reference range 50.4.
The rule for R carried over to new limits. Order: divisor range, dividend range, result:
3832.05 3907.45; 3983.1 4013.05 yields 1.54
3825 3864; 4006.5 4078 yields 1.74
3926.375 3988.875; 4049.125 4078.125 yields 1.52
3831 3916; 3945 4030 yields 1.30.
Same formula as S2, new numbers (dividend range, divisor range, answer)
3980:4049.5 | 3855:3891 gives 1.49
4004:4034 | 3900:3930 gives 1.34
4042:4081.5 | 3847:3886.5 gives 1.46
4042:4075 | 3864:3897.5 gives 1.55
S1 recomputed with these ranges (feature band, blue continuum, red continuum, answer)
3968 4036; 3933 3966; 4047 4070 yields -0.10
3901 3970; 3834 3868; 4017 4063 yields 0.19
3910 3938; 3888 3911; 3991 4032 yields 0.16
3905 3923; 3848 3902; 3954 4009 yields -0.16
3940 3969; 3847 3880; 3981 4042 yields 0.27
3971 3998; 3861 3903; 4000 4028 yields 0.15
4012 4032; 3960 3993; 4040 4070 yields -0.18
